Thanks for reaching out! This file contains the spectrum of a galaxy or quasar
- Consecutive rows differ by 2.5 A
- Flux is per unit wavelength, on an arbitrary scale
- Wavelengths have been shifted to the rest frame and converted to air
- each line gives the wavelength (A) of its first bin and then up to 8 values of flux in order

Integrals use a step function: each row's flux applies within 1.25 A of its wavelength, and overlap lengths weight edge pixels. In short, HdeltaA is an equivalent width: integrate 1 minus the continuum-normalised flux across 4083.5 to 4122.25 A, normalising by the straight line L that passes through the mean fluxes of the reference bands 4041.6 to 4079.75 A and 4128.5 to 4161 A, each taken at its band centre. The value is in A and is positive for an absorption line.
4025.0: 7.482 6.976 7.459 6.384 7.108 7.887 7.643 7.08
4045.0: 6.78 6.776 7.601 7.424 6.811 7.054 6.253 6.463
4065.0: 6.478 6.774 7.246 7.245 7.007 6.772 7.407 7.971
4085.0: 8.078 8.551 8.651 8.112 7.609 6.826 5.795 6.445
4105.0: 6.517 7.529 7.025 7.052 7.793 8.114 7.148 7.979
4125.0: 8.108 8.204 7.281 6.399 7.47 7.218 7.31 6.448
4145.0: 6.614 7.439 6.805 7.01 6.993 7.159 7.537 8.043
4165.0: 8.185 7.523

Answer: -2.45 A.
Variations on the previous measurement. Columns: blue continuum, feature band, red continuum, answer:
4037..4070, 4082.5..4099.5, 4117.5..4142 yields -1.5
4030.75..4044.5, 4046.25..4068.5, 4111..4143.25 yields 1.2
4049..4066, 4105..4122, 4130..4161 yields -1.0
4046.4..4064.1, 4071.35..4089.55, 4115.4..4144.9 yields -1.4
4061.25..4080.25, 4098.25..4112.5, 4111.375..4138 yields 1.2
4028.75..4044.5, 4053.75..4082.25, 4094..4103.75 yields 0.1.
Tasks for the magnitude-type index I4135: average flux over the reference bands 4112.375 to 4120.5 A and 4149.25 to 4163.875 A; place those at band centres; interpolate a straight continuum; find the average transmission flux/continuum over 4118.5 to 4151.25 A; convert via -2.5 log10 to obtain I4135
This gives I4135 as 0.03 mag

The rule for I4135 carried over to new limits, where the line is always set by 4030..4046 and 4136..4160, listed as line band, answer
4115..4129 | -0.12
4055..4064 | 0.08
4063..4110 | -0.02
